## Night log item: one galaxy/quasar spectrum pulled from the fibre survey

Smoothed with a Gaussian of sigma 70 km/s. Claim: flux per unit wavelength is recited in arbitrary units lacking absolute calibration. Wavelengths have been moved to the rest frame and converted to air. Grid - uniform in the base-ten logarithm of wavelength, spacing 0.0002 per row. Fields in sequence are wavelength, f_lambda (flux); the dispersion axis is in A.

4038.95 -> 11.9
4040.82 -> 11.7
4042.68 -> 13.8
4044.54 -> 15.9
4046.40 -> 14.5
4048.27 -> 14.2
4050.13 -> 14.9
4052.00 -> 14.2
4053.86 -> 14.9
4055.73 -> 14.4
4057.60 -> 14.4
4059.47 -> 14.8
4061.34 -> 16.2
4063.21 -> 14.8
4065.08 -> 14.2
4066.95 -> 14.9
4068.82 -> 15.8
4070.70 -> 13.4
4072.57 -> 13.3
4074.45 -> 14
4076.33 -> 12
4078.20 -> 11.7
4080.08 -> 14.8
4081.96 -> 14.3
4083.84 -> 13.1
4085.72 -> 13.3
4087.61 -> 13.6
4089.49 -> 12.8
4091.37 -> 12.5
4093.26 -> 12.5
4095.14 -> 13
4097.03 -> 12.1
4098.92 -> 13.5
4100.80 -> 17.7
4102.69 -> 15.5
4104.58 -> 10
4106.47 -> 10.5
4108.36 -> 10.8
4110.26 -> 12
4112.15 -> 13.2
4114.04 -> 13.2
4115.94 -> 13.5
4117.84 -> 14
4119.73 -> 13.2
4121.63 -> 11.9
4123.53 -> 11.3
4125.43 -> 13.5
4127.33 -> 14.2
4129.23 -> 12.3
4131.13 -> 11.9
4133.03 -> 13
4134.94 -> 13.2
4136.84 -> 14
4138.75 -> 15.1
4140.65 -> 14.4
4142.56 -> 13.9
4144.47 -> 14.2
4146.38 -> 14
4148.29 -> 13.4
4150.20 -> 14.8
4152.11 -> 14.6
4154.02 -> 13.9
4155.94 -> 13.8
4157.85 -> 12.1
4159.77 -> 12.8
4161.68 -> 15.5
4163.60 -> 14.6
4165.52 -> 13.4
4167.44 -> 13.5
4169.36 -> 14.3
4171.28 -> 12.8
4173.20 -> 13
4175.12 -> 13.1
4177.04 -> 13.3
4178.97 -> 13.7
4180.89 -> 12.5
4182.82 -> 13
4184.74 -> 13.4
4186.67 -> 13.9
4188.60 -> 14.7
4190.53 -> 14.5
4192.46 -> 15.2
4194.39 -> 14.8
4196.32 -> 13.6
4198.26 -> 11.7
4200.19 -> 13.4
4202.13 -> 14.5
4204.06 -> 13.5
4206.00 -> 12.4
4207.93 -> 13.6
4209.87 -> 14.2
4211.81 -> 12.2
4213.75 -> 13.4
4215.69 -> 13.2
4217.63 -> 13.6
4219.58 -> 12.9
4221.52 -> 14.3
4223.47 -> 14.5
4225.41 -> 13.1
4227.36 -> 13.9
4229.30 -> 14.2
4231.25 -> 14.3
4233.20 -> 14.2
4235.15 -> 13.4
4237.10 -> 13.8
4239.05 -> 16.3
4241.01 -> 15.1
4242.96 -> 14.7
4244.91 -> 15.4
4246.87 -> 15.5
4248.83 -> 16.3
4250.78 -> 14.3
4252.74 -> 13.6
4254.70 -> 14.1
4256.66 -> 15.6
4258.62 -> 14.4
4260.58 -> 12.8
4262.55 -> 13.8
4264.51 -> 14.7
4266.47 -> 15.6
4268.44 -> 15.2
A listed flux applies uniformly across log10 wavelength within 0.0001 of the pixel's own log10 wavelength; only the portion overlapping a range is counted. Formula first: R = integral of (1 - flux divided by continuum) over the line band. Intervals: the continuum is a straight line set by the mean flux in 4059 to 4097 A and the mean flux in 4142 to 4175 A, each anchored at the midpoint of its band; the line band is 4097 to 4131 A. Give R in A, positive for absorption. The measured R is 2.0 A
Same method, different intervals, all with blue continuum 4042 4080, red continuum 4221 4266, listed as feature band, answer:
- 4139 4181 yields 1.9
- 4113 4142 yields 2.3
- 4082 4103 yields 1.1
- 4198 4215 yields 1.4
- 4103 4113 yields 2.0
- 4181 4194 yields 0.3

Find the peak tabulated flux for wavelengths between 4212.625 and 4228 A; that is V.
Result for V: 14.5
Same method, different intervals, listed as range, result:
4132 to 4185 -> 15.5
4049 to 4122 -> 17.7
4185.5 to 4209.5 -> 15.2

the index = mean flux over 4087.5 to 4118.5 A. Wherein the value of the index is 12.9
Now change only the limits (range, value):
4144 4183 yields 13.6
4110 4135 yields 12.9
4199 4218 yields 13.4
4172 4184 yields 13.1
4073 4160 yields 13.2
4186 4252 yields 14.1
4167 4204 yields 13.6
